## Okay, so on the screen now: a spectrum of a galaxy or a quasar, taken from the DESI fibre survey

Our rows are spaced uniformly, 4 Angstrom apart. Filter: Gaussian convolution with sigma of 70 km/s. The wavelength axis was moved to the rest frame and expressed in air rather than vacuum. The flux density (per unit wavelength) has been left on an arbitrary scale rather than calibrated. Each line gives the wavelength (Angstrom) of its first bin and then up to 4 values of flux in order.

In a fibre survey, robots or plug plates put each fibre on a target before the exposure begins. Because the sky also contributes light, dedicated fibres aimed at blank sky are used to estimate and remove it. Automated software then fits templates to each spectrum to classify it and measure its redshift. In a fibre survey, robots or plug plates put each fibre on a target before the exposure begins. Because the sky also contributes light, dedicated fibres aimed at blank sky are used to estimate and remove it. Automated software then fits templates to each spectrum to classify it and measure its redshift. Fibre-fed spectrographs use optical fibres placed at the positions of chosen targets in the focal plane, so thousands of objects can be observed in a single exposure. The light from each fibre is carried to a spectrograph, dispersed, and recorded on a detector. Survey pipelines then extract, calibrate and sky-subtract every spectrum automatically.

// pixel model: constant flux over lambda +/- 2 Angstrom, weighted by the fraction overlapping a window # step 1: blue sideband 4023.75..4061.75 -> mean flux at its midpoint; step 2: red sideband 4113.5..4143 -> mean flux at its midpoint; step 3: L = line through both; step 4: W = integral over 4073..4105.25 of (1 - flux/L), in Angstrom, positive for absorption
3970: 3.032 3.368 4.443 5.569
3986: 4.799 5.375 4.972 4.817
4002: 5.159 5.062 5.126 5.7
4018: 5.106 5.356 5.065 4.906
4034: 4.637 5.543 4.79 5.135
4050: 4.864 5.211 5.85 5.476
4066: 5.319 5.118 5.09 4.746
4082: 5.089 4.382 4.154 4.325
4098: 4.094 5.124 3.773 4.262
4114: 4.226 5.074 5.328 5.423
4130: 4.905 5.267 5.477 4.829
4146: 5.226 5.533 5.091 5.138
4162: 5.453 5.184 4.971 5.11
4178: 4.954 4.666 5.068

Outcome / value 3.43 Angstrom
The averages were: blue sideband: 5.13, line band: 4.58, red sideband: 5.12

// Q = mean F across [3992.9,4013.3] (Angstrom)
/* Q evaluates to 5.07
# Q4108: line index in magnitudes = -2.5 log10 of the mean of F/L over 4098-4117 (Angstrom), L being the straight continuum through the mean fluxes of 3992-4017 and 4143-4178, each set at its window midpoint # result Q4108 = 0.19 mag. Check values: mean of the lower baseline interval 5.14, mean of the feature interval 4.36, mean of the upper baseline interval 5.19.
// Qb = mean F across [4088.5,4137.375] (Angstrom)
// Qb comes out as 4.69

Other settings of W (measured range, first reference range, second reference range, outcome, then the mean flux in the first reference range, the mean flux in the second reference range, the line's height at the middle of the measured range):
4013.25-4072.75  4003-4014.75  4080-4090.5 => -2.9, 5.24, 4.6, 4.95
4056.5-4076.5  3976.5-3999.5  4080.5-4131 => -2.5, 5.01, 4.62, 4.75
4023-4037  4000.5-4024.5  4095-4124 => 0.5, 5.25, 4.55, 5.12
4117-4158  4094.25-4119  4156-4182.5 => -4.2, 4.39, 5.09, 4.74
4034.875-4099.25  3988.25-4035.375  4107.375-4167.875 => 1.8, 5.11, 5.08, 5.1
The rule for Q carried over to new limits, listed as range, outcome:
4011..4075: 5.2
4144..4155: 5.3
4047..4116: 4.78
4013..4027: 5.3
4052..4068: 5.46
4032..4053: 5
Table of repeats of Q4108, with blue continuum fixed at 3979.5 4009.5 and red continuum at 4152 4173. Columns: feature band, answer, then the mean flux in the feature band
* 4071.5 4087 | 0.06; 4.86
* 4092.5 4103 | 0.15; 4.47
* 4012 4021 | -0.06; 5.4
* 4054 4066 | -0.08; 5.53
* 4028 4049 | 0.03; 5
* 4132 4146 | -0.01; 5.2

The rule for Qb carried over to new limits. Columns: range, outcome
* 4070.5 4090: 4.78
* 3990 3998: 5.03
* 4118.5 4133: 5.21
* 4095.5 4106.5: 4.41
